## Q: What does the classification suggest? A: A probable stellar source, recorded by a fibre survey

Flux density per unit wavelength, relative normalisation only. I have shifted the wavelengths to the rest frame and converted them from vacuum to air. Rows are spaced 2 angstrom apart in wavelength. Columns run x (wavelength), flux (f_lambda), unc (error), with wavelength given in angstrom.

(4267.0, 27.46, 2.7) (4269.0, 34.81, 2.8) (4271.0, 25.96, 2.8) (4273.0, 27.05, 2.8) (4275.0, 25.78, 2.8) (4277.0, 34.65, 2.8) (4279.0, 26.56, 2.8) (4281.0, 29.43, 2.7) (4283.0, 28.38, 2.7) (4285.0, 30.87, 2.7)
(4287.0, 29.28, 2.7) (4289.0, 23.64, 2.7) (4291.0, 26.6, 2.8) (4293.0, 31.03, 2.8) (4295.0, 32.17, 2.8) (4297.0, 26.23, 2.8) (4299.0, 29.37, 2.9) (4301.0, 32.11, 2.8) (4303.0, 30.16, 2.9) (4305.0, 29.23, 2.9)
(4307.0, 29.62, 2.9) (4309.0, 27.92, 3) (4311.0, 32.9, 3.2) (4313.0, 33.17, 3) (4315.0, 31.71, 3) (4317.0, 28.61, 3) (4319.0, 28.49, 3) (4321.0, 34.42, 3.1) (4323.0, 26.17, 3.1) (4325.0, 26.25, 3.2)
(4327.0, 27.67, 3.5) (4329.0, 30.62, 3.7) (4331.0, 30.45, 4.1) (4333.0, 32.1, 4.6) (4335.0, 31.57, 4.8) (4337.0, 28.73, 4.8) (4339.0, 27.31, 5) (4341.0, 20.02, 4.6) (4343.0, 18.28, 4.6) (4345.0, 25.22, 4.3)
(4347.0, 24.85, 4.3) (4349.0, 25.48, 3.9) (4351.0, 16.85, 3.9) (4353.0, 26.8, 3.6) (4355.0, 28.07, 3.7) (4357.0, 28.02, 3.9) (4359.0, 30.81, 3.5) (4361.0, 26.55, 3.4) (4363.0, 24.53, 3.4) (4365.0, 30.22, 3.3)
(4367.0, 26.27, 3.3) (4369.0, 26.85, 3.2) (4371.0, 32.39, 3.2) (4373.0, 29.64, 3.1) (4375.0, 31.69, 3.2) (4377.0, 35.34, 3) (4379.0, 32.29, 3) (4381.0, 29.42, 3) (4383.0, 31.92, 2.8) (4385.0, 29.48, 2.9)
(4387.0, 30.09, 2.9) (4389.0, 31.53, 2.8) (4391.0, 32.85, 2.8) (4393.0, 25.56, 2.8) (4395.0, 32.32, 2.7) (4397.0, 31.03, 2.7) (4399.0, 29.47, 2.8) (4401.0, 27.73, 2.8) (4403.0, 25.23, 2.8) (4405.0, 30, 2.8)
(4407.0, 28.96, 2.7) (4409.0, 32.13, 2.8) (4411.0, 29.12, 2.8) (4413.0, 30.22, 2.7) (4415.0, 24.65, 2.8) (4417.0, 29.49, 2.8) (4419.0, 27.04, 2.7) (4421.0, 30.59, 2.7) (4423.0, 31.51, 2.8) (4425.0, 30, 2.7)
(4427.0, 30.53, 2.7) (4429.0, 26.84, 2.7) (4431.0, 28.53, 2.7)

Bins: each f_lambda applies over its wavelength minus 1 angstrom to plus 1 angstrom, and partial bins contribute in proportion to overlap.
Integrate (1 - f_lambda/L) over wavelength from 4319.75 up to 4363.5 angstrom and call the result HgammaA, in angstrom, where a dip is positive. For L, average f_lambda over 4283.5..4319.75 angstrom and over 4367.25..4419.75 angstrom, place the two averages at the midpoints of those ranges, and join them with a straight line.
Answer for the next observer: 4.1 angstrom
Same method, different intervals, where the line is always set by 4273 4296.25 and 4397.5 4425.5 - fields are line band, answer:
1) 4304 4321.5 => -1.0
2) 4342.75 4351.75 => 2.0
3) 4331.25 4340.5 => -0.2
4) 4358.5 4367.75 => 0.5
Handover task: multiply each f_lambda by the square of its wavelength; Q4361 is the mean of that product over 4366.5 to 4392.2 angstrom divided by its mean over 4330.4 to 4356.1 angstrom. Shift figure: 1.22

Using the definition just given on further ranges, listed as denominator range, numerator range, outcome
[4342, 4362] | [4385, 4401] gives 1.23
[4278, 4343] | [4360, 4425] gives 1.06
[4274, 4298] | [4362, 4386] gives 1.09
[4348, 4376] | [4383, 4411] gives 1.10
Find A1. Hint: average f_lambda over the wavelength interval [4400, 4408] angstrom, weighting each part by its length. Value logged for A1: 28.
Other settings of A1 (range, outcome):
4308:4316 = 31.4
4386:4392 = 31.5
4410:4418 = 28.4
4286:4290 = 26.5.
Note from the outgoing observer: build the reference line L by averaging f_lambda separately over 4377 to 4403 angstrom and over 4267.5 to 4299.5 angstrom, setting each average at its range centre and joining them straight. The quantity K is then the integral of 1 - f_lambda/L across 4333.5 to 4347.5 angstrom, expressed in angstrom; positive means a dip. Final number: 2.0 angstrom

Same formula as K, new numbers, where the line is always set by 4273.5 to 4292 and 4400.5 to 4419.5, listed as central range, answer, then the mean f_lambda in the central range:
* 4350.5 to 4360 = 0.6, 26.6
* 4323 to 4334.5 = -0.3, 29.2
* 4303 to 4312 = -0.5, 29.9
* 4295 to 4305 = -0.5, 29.7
